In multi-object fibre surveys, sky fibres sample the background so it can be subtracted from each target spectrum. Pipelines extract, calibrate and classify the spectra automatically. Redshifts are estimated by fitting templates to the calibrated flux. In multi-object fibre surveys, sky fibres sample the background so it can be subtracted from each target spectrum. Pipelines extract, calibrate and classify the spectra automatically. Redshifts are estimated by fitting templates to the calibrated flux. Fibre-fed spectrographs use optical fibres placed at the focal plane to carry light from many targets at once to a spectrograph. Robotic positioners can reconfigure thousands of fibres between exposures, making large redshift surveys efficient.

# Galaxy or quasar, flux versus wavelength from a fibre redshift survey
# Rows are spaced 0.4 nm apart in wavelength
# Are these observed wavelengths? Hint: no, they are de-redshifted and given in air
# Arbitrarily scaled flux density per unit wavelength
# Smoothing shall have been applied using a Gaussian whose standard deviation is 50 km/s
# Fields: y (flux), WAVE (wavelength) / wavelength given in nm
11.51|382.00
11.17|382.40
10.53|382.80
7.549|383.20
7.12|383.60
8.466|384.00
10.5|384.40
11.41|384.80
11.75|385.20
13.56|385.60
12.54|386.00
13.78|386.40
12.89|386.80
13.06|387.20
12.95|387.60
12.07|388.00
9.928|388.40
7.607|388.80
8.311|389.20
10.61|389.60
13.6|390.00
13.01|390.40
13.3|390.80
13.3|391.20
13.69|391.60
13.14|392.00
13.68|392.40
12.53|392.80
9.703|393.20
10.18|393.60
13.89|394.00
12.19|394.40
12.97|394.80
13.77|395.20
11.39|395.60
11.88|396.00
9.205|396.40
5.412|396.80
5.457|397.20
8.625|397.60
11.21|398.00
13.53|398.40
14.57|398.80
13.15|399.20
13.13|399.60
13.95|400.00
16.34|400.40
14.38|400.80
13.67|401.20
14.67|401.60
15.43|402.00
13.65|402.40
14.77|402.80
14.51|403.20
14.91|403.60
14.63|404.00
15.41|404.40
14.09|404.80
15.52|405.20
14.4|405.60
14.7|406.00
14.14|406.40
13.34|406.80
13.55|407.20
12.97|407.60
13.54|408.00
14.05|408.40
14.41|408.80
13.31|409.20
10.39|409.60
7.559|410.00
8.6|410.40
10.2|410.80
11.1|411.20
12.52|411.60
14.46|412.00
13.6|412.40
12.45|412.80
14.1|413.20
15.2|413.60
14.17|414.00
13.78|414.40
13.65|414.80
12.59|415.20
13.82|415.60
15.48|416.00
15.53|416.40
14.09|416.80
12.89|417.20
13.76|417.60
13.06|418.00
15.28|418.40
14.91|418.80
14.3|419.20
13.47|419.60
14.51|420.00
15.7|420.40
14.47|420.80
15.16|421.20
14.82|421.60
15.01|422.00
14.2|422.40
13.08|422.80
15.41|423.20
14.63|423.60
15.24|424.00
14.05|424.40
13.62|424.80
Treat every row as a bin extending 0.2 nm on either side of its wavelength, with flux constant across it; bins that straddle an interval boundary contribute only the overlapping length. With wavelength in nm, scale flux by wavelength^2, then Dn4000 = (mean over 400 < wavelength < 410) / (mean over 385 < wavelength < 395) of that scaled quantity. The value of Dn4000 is 1.24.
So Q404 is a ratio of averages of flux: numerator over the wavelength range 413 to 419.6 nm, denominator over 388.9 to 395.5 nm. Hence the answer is 1.2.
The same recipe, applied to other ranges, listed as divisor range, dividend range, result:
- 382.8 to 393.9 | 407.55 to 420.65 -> 1.16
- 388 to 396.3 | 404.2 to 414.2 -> 1.10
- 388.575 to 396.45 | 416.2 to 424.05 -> 1.21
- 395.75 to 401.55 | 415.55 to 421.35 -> 1.22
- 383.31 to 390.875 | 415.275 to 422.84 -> 1.27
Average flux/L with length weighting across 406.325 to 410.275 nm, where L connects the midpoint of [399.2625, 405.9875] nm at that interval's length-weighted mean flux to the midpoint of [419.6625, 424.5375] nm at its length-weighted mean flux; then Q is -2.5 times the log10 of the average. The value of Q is 0.16 mag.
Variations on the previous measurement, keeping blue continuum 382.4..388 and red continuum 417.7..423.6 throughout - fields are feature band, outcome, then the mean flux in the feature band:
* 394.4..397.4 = 0.20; 10.2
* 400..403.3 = -0.15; 14.6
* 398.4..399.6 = -0.10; 13.7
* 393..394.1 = 0.10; 11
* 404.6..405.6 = -0.13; 14.7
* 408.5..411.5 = 0.23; 11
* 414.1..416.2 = 0.01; 13.9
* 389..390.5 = 0.04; 11.3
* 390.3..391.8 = -0.13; 13.3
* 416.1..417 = -0.06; 14.9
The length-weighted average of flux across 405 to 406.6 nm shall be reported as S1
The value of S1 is 14.7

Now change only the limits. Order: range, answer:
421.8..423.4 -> 14.4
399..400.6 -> 14.1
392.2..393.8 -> 11.5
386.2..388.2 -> 12.9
